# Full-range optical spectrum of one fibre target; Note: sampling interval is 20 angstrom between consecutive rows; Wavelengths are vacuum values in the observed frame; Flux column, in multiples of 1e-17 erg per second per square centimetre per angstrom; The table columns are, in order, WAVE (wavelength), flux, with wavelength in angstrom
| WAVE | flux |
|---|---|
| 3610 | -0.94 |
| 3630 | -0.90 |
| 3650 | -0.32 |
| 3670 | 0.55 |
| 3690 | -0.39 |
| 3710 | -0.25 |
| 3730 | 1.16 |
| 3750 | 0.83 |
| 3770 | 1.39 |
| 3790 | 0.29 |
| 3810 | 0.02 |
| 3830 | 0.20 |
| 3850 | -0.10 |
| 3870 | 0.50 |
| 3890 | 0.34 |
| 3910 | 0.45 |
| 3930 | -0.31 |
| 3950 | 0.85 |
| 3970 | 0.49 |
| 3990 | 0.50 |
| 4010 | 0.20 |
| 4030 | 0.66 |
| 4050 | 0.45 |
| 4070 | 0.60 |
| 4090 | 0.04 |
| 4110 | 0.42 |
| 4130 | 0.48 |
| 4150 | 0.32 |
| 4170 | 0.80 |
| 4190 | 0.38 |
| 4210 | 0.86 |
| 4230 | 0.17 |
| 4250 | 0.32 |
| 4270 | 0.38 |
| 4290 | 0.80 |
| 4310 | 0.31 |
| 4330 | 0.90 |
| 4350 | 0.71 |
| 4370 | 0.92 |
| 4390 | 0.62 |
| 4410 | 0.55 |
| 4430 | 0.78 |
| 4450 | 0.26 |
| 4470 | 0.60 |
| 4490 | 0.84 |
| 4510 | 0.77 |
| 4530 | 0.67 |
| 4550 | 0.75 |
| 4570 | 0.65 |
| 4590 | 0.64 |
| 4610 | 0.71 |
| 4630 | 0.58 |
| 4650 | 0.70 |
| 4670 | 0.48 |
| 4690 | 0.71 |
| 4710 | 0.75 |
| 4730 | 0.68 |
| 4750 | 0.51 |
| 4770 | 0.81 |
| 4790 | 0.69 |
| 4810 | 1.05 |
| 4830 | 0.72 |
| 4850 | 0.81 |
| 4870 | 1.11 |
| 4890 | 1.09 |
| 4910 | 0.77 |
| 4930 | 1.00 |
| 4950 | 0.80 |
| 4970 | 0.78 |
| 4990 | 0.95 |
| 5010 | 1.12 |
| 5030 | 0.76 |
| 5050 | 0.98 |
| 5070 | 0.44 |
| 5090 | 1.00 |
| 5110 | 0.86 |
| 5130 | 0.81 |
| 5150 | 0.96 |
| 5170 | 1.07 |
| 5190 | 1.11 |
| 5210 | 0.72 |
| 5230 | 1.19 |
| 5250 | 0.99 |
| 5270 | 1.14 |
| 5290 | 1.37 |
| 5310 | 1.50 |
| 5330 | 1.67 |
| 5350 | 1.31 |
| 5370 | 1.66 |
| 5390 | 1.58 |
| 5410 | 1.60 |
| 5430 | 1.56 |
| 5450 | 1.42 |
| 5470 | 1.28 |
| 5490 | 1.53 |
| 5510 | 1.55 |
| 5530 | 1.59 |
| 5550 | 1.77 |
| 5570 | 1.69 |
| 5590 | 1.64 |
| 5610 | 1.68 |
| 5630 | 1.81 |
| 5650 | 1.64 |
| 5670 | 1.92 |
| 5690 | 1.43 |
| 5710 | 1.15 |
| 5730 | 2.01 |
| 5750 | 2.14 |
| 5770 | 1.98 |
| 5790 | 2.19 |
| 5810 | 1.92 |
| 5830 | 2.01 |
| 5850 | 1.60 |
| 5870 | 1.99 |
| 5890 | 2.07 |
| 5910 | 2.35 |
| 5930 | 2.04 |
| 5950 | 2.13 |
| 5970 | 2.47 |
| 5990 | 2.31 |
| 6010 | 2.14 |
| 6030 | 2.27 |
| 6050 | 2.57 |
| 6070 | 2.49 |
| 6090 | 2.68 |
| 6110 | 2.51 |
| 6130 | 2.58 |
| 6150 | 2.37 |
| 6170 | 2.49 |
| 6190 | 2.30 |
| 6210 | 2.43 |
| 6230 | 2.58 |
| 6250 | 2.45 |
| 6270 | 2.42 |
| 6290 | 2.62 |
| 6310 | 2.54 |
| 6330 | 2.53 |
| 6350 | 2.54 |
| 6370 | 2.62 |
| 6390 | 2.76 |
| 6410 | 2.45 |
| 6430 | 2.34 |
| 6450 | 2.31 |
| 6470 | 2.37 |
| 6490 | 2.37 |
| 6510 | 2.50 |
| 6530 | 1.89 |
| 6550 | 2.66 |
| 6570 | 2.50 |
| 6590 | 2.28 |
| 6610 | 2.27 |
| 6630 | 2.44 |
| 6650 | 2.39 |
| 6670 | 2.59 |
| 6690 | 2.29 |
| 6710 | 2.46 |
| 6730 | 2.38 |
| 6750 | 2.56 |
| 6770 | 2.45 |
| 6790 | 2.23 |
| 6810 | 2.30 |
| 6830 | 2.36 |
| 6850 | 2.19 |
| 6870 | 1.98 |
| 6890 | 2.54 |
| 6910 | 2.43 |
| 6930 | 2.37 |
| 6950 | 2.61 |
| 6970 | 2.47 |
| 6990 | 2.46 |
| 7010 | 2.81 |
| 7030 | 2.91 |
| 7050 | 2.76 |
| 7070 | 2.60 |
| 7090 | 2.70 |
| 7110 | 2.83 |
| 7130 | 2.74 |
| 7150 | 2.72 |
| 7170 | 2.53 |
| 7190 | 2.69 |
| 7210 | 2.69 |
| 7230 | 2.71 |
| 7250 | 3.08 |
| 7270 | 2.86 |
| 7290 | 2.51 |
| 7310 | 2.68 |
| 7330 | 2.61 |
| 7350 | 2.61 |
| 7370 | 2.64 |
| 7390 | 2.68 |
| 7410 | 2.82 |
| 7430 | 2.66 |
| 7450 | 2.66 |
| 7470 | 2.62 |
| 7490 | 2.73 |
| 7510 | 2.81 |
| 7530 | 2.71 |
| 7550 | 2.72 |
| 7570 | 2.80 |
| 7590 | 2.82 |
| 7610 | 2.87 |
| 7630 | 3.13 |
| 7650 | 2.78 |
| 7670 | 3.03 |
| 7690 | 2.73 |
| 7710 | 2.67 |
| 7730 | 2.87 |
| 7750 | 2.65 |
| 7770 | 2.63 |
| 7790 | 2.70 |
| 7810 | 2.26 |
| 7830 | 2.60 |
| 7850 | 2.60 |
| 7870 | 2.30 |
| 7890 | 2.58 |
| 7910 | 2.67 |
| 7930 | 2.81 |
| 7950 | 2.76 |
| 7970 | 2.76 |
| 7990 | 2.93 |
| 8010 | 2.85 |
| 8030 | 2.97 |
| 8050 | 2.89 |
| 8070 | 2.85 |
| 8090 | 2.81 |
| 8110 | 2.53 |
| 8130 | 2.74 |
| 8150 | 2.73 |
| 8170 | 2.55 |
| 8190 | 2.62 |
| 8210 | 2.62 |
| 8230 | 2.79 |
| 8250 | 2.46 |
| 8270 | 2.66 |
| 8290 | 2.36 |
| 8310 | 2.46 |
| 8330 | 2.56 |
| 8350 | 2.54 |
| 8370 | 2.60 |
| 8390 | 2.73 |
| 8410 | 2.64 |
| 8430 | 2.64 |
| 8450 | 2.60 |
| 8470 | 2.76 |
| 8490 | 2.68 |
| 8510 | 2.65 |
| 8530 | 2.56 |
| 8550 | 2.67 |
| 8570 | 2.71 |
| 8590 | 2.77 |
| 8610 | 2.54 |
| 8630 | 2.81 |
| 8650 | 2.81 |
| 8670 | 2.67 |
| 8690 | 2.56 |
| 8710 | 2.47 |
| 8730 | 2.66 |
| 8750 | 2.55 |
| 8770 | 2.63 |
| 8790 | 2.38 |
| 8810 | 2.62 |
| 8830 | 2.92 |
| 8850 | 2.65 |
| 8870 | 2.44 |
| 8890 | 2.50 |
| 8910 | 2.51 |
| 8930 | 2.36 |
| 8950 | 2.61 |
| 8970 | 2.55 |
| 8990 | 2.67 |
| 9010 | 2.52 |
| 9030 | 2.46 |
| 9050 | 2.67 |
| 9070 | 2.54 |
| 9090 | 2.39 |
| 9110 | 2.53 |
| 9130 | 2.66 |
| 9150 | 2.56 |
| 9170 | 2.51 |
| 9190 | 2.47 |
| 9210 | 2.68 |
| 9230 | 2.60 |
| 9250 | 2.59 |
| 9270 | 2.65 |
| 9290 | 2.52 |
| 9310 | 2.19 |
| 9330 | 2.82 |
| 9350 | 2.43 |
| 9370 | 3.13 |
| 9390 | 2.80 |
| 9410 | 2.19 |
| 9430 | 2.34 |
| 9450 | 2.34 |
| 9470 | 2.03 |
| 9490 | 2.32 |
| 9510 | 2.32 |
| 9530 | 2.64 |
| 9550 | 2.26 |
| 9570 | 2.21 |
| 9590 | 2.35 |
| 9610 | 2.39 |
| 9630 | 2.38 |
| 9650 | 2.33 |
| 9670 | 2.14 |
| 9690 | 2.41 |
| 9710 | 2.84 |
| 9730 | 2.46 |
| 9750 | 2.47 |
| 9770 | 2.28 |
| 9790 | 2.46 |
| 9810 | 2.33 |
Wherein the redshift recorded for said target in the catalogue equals 0.33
